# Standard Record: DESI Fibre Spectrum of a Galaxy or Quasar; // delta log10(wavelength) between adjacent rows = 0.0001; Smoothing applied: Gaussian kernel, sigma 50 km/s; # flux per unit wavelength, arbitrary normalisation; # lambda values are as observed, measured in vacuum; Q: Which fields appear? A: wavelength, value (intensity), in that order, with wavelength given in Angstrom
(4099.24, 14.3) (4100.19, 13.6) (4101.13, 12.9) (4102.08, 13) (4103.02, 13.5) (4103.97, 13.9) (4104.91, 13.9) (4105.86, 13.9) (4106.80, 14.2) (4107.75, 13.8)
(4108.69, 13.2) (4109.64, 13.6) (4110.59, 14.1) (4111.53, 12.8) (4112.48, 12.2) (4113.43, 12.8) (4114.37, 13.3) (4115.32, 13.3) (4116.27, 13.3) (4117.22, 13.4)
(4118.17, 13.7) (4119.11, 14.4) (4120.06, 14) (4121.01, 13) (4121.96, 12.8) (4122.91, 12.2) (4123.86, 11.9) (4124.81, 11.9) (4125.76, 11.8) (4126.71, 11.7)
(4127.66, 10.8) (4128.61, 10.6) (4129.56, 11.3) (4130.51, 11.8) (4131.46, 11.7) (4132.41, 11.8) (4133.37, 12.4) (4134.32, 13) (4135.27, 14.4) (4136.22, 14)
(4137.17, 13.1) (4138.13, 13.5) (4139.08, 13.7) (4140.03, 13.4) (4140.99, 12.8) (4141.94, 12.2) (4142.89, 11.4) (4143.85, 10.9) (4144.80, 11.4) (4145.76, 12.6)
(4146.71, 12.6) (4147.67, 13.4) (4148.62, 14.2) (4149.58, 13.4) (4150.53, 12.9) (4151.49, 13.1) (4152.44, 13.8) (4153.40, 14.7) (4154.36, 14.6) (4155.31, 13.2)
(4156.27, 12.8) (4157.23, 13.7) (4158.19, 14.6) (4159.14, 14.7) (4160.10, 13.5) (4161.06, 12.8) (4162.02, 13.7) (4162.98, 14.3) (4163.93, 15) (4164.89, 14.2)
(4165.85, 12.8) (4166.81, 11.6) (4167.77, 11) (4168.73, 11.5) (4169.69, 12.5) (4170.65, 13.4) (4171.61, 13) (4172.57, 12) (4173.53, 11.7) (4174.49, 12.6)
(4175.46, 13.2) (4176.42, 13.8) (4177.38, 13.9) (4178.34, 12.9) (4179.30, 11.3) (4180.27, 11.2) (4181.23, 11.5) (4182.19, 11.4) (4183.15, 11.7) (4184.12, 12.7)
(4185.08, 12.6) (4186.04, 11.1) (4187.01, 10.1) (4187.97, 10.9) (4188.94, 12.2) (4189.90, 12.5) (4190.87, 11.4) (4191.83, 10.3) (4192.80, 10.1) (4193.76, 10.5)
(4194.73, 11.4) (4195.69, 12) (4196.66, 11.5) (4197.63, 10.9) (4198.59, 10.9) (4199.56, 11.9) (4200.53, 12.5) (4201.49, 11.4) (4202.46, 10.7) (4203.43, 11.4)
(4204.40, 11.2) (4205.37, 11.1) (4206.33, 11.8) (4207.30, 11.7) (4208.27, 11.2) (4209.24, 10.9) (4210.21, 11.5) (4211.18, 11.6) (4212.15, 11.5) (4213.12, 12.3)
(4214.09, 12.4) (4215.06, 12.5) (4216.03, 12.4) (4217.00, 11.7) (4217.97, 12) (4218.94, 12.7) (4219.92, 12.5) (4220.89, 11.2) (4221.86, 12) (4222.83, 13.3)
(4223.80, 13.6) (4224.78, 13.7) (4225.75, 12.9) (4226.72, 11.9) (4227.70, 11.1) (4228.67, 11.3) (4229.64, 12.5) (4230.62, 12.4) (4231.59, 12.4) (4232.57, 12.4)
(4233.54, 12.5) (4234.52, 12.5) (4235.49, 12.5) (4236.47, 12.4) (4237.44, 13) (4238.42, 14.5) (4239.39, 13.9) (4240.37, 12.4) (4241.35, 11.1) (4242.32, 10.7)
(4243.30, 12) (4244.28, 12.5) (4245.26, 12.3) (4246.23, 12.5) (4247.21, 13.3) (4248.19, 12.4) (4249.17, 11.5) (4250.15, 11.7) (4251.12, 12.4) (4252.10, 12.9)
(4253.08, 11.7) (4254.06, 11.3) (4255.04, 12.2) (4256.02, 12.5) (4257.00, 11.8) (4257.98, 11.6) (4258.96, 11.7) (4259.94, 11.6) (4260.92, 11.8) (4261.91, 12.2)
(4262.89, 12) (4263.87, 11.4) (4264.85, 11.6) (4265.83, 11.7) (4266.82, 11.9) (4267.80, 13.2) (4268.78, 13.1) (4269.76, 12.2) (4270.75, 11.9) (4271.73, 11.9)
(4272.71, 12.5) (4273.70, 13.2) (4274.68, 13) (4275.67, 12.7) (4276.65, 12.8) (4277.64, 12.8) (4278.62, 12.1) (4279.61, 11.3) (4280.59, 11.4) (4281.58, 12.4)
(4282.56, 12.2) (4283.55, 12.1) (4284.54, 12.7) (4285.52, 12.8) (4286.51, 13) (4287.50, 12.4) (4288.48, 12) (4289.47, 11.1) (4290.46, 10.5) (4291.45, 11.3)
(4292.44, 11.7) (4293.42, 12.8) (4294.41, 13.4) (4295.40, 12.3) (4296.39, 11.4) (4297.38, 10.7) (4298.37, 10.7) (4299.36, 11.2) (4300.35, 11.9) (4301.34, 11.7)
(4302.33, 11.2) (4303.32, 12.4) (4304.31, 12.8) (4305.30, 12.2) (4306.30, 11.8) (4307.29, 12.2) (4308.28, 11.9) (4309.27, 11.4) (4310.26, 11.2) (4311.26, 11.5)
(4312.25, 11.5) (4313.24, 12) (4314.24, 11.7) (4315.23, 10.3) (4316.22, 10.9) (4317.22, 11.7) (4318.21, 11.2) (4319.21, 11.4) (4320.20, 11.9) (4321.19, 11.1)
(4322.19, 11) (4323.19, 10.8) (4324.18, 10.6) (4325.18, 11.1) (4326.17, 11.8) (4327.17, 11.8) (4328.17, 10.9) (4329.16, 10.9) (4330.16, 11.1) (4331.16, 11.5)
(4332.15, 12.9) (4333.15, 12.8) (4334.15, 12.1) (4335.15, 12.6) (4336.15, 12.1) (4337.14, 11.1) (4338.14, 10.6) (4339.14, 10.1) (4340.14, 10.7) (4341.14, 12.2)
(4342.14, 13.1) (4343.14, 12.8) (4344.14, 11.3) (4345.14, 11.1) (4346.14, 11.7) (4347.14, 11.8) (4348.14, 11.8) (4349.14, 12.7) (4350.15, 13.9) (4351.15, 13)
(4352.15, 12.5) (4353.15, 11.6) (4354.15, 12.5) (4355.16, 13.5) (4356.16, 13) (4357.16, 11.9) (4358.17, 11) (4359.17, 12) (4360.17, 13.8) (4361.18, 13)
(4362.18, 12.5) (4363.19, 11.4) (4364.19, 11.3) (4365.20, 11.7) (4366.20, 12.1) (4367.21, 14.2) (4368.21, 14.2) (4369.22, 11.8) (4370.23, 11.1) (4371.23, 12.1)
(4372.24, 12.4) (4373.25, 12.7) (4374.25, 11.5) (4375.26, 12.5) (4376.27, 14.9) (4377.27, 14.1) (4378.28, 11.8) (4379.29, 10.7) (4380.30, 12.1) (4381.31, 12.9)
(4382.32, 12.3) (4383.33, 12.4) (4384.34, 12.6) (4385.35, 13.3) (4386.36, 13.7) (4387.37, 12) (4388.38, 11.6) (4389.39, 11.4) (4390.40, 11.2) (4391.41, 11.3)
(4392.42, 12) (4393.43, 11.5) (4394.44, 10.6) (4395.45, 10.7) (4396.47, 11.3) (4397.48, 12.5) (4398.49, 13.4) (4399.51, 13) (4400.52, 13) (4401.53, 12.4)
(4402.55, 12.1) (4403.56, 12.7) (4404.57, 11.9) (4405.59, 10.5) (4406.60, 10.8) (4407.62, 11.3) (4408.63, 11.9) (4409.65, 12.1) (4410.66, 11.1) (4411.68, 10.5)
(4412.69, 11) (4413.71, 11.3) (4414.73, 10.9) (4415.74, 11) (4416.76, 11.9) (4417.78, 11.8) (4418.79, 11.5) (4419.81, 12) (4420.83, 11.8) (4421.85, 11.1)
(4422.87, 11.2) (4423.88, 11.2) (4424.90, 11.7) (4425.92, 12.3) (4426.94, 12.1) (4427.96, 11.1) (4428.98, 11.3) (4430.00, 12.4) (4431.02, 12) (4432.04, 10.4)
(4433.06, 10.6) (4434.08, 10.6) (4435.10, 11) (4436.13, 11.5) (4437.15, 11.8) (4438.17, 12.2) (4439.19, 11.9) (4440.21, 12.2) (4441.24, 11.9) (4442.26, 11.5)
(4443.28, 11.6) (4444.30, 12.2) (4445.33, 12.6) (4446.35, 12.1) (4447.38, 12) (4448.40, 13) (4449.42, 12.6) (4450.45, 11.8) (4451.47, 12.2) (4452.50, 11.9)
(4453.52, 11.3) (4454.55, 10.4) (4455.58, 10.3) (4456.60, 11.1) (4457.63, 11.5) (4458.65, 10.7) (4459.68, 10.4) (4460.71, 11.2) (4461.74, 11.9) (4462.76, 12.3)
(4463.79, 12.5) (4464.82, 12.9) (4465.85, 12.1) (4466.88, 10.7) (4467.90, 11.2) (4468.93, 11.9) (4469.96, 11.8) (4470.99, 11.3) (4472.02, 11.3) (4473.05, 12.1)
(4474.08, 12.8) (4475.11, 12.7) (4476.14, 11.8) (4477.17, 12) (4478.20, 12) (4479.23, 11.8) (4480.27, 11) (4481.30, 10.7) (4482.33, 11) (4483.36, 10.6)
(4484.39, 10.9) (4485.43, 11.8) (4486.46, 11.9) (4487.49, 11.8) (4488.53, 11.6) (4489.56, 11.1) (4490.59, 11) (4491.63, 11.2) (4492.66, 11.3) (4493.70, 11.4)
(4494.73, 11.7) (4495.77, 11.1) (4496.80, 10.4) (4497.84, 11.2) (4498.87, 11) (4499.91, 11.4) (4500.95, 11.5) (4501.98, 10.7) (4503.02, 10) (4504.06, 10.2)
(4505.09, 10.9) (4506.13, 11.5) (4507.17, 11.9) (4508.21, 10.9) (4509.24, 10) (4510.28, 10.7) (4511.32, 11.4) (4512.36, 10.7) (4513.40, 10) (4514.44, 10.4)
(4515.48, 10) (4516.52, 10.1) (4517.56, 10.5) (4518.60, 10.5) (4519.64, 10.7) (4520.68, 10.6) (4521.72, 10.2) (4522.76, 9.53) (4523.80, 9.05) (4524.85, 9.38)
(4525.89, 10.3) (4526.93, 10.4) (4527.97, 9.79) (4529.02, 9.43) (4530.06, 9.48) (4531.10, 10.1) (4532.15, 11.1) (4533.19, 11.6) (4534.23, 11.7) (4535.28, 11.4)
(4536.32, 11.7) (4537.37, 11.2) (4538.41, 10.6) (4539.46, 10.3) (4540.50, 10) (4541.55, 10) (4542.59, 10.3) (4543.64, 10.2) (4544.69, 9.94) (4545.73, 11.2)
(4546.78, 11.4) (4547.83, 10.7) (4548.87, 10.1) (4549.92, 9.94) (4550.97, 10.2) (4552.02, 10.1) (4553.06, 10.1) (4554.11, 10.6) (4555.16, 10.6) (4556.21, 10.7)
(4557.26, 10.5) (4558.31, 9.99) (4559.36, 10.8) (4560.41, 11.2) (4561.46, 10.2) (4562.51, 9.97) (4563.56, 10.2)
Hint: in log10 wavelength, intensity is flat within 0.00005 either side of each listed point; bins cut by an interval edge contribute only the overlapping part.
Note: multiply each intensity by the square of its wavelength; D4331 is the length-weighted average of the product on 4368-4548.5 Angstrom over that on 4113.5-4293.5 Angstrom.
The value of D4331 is 1.0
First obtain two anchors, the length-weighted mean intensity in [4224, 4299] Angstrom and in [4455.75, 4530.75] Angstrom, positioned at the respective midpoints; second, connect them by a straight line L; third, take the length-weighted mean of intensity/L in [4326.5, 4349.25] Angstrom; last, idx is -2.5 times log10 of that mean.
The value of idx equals 0.01 mag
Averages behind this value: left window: 12.2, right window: 11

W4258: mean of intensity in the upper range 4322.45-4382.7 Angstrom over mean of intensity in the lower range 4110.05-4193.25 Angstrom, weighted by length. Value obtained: 1.0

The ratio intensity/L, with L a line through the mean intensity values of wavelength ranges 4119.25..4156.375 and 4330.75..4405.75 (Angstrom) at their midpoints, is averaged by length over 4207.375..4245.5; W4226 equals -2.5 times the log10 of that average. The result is 0.02 mag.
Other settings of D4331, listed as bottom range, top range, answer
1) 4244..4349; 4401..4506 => 1.04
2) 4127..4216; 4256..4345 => 1.02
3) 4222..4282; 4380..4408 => 1.04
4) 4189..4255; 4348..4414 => 1.09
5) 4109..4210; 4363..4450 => 1.07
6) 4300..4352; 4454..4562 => 1.01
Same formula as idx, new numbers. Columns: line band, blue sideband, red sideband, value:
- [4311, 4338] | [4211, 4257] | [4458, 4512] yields 0.045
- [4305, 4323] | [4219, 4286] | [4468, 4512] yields 0.052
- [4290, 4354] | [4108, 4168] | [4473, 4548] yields 0.022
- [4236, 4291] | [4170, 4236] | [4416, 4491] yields -0.031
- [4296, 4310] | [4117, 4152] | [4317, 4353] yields 0.017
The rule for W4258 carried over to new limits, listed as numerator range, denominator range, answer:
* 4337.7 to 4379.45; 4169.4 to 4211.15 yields 1.05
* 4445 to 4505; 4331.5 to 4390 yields 0.94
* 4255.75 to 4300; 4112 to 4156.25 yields 0.94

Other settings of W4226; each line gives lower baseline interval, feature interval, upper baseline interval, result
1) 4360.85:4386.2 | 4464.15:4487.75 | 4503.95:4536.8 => -0.05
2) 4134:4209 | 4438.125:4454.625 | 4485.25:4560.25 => -0.09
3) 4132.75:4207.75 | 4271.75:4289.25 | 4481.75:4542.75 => -0.04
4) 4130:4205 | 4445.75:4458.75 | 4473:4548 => -0.05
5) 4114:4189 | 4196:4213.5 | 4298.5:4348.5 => 0.08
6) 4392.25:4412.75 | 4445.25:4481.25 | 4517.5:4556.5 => -0.06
